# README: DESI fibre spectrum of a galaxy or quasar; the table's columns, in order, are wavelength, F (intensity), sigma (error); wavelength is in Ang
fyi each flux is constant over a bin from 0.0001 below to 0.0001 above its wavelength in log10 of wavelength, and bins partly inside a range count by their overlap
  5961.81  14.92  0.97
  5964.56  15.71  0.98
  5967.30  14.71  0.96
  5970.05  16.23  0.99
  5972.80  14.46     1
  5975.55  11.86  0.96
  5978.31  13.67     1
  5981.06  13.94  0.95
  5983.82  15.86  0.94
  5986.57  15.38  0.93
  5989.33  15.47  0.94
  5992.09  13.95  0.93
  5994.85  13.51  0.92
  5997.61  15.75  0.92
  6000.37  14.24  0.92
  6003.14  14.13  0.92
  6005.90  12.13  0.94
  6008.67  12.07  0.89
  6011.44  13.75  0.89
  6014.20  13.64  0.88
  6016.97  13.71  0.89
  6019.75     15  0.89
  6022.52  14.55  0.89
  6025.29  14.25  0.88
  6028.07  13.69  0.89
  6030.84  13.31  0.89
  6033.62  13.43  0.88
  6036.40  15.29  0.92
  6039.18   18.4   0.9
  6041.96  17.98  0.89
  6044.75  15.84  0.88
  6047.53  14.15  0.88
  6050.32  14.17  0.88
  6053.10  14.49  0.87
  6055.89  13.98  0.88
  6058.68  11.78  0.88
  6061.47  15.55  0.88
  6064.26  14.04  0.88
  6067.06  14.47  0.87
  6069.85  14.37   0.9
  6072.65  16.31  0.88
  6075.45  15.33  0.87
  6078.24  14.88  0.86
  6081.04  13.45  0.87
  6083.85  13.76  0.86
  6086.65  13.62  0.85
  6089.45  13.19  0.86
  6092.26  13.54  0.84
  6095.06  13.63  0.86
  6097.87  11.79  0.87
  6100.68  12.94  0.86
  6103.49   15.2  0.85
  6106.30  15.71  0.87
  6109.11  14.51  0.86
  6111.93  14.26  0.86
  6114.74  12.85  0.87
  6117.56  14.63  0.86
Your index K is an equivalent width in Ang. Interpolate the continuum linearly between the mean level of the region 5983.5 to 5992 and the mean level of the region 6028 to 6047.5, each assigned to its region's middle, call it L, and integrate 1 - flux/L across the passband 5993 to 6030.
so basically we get 3.6 Ang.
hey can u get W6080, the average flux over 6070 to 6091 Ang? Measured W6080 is 14.4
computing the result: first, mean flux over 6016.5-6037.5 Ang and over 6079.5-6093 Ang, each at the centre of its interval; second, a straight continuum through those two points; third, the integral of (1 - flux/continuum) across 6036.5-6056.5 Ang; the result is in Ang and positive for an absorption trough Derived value -2.4 Ang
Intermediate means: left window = 14.2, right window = 13.5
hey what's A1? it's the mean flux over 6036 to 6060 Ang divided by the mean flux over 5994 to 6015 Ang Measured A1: 1.1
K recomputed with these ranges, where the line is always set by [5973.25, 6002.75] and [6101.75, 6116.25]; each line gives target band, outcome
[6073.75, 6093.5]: 0.6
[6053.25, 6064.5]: 0.4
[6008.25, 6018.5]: 0.7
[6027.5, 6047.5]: -1.4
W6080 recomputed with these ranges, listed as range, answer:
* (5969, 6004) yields 14.5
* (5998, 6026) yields 13.8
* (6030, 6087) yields 14.7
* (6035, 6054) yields 15.8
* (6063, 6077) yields 14.9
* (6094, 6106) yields 13.6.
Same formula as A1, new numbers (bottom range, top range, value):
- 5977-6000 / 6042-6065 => 0.99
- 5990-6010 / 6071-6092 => 1.04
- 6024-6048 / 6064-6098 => 0.93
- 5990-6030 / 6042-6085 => 1.05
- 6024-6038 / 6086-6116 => 0.98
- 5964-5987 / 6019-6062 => 1.01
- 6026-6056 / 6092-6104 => 0.89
